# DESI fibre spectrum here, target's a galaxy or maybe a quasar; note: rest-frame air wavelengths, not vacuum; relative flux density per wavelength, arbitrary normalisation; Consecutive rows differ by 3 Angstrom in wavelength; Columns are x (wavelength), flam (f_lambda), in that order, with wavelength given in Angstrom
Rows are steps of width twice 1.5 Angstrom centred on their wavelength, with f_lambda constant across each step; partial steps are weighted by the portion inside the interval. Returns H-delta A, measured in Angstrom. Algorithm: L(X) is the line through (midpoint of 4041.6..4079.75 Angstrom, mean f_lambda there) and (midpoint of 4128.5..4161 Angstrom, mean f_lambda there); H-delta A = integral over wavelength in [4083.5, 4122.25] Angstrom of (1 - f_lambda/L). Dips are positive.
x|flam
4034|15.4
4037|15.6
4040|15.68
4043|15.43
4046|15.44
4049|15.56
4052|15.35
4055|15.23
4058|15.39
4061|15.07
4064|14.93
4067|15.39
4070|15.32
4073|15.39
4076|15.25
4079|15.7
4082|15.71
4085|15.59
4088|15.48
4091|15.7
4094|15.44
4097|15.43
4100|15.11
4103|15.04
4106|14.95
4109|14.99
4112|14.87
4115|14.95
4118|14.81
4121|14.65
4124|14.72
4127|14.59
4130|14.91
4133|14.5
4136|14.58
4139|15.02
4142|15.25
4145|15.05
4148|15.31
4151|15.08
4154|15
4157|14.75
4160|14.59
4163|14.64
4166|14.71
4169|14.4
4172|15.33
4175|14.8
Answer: -0.1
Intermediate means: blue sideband 15.3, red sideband 14.9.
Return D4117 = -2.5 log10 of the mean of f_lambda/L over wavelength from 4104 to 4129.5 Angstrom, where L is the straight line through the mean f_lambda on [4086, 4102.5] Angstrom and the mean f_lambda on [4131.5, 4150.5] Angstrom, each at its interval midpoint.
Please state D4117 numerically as 0.03 mag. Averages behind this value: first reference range 15.4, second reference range 15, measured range 14.8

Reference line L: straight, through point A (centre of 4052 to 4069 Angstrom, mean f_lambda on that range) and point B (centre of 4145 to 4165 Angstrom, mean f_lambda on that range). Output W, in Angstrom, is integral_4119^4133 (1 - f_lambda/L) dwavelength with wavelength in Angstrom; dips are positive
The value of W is 0.3 Angstrom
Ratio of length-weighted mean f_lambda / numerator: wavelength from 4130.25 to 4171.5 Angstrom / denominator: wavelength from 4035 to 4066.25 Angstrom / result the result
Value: 0.97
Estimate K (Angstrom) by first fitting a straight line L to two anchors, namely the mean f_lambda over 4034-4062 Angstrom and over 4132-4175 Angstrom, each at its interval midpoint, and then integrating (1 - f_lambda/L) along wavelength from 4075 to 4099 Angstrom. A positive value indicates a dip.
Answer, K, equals -0.5 Angstrom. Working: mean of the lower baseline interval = 15.4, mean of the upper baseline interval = 14.9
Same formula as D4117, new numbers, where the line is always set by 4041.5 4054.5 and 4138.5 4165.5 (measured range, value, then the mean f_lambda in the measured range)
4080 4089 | -0.02 mag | 15.6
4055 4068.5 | 0.01 mag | 15.2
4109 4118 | 0.02 mag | 14.9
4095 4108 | 0.00 mag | 15.1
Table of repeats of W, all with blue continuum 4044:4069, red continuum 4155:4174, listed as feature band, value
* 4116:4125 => 0.1 Angstrom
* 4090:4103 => -0.2 Angstrom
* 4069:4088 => -0.4 Angstrom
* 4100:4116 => 0.1 Angstrom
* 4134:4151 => -0.2 Angstrom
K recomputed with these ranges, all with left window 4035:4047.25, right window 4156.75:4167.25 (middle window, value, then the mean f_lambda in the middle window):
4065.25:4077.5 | 0.0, 15.3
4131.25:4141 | 0.1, 14.7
